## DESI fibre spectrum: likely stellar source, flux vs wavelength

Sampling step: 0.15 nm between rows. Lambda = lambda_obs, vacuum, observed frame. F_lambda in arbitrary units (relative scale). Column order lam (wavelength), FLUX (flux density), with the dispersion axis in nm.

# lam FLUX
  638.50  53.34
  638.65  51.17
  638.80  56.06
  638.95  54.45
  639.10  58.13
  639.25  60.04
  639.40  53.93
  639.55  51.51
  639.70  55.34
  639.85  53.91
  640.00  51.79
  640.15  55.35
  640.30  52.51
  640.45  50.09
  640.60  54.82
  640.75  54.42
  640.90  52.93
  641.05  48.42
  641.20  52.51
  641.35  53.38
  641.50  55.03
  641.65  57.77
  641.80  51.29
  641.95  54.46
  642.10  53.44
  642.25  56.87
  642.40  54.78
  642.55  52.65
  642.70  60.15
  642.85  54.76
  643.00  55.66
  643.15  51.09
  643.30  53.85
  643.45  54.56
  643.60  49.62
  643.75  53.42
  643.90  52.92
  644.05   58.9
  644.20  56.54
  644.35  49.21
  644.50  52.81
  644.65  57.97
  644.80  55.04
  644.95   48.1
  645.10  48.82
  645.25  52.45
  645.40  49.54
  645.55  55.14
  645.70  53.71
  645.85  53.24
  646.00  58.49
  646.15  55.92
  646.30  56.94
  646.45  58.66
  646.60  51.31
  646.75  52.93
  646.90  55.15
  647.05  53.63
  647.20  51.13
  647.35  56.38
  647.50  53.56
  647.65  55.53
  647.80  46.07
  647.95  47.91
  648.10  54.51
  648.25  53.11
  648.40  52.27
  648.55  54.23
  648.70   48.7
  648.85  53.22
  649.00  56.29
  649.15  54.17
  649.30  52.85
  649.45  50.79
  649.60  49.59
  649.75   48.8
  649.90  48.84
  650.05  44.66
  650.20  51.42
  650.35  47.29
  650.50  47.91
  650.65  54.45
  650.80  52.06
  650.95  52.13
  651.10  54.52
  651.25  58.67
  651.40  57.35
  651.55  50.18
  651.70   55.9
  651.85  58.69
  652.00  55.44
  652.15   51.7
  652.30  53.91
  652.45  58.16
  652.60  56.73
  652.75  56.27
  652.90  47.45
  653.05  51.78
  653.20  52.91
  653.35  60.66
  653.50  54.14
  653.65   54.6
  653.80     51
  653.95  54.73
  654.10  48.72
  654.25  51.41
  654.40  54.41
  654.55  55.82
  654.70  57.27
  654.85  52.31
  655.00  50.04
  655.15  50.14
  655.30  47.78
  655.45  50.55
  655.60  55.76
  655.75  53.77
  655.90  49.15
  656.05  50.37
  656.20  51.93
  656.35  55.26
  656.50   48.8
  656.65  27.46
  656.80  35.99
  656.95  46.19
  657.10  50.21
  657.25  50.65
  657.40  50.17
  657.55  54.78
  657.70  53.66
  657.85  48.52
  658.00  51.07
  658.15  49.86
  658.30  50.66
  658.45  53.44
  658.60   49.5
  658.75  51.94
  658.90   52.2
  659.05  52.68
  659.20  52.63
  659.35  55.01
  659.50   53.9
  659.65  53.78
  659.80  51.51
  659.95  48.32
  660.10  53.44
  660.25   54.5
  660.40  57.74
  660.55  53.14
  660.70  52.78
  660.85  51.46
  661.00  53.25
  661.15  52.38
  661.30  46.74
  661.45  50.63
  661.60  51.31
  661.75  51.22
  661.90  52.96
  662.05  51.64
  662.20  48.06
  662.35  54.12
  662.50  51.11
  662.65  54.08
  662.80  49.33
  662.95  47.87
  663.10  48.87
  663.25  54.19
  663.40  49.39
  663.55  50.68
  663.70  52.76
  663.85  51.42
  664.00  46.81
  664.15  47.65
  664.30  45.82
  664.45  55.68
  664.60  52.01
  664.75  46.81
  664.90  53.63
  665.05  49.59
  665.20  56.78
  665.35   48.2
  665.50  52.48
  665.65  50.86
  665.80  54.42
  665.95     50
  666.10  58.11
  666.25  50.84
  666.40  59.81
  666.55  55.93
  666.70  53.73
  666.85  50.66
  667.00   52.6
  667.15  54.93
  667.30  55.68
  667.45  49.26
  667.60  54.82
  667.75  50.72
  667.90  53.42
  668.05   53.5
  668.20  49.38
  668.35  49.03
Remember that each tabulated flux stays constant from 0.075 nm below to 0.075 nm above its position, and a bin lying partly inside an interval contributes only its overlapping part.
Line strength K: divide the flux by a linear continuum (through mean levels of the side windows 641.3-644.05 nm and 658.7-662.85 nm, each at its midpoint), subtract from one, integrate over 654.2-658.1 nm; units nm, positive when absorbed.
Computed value 0.20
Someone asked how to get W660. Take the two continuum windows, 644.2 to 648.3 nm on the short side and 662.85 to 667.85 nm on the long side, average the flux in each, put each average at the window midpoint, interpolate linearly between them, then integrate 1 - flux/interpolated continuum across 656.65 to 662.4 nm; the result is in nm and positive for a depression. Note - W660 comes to 0.14 nm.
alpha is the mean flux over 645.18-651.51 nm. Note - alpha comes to 52.7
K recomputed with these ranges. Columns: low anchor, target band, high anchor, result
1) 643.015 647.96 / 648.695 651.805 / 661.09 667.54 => 0.056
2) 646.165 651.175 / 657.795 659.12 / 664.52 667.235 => 0.037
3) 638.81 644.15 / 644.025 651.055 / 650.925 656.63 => 0.147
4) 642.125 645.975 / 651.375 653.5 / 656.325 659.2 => -0.159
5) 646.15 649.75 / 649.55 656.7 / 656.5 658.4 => -0.318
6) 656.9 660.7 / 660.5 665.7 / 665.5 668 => 0.176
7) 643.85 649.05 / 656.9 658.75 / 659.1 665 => 0.042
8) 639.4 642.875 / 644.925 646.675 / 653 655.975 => -0.006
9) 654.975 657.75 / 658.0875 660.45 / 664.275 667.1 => -0.111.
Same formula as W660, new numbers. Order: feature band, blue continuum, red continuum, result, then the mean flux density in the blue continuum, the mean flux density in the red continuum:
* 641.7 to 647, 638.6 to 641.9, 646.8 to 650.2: -0.11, 53.9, 51.9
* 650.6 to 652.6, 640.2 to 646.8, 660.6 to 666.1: -0.08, 53.8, 51.1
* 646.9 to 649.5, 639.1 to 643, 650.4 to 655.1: 0.06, 54.2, 53.9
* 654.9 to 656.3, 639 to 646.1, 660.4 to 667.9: 0.04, 53.9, 51.9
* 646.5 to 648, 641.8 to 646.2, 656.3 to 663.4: 0.02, 53.9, 50.8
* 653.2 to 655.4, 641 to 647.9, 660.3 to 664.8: -0.03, 53.8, 51.1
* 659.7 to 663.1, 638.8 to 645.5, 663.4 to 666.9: 0.04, 53.8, 51.9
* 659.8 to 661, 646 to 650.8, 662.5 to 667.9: -0.02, 52.3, 51.9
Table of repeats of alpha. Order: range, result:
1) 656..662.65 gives 50.9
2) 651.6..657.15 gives 51.8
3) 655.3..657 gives 47.8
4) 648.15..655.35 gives 52.8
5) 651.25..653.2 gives 54.6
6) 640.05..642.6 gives 53.6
